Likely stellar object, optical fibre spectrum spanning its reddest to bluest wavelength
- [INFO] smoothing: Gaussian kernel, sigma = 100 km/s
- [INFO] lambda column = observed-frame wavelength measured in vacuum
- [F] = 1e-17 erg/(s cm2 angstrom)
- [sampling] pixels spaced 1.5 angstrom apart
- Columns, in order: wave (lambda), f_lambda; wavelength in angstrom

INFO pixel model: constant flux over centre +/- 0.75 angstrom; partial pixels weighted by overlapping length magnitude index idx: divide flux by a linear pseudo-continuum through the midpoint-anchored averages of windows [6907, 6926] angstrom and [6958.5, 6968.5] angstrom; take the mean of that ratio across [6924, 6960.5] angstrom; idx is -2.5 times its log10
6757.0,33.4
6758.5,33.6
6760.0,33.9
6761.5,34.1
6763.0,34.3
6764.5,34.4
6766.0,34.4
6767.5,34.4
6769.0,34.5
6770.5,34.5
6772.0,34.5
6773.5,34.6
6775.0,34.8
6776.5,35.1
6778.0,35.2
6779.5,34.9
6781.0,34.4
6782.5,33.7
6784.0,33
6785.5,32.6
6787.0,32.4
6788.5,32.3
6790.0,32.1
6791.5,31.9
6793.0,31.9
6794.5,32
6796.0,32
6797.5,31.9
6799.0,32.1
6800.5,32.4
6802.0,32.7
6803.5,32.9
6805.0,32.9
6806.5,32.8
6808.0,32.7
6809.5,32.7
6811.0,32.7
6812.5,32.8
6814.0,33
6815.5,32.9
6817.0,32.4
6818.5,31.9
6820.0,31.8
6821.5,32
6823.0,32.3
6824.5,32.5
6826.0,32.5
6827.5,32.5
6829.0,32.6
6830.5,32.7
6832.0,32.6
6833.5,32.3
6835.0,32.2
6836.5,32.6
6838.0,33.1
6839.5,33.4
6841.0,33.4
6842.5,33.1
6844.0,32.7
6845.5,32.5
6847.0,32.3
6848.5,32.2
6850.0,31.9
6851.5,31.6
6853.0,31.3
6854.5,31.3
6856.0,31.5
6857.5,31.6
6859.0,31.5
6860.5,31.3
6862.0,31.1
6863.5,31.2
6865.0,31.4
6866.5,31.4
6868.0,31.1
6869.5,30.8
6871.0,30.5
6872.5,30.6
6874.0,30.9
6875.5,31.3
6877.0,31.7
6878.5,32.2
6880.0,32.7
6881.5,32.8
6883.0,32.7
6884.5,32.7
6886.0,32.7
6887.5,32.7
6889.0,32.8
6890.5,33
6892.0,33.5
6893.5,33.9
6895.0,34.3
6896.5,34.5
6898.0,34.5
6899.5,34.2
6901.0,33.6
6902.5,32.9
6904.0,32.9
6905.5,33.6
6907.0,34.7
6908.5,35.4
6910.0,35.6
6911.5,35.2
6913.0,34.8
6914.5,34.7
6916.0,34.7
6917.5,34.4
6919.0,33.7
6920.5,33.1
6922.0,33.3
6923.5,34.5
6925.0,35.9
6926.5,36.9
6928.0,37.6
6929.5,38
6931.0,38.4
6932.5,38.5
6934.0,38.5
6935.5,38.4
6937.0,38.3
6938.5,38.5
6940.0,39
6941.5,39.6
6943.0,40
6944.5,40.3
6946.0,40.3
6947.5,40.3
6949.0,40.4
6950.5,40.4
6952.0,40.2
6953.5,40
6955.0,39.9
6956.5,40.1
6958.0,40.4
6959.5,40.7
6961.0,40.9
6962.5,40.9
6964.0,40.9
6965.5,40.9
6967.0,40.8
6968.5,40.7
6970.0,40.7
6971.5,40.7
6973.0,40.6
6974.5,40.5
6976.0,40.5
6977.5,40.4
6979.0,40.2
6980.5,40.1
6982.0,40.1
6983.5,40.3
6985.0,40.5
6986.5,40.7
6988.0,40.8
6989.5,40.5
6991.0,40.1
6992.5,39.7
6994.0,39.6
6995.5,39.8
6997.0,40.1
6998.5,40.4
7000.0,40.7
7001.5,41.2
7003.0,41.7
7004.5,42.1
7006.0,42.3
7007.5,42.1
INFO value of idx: -0.03 mag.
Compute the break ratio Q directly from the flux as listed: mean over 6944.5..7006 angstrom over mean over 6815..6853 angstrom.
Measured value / 1.2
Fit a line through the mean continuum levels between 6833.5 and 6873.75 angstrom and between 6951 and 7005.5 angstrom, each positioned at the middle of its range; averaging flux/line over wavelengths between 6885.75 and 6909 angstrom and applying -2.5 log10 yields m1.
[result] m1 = 0.04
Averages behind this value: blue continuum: 31.8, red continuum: 40.5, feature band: 33.7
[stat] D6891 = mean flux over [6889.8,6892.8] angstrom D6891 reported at 33.3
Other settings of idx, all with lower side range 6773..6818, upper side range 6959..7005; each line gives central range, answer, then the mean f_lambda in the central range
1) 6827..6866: 0.094 mag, 32.1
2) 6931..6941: 0.004 mag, 38.5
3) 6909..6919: 0.089 mag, 34.8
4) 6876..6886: 0.126 mag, 32.5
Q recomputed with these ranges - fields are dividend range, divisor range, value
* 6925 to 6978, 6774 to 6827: 1.21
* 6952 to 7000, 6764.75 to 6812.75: 1.21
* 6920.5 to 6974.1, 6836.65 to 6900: 1.22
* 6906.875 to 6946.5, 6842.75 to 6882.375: 1.16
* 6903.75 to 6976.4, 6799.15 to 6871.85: 1.19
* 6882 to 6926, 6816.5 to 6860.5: 1.05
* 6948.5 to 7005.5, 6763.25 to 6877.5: 1.24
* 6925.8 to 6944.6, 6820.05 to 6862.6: 1.20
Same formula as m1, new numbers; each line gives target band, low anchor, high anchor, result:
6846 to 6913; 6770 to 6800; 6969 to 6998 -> 0.128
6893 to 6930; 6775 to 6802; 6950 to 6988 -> 0.103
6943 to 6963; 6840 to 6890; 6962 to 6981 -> -0.034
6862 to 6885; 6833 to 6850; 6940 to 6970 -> 0.107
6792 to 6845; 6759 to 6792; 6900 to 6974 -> 0.078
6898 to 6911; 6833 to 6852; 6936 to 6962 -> 0.083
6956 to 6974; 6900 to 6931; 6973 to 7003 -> -0.057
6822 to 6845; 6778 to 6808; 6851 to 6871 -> -0.028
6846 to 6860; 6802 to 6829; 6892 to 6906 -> 0.048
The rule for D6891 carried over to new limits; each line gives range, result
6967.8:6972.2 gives 40.7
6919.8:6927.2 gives 34.7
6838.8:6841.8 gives 33.4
